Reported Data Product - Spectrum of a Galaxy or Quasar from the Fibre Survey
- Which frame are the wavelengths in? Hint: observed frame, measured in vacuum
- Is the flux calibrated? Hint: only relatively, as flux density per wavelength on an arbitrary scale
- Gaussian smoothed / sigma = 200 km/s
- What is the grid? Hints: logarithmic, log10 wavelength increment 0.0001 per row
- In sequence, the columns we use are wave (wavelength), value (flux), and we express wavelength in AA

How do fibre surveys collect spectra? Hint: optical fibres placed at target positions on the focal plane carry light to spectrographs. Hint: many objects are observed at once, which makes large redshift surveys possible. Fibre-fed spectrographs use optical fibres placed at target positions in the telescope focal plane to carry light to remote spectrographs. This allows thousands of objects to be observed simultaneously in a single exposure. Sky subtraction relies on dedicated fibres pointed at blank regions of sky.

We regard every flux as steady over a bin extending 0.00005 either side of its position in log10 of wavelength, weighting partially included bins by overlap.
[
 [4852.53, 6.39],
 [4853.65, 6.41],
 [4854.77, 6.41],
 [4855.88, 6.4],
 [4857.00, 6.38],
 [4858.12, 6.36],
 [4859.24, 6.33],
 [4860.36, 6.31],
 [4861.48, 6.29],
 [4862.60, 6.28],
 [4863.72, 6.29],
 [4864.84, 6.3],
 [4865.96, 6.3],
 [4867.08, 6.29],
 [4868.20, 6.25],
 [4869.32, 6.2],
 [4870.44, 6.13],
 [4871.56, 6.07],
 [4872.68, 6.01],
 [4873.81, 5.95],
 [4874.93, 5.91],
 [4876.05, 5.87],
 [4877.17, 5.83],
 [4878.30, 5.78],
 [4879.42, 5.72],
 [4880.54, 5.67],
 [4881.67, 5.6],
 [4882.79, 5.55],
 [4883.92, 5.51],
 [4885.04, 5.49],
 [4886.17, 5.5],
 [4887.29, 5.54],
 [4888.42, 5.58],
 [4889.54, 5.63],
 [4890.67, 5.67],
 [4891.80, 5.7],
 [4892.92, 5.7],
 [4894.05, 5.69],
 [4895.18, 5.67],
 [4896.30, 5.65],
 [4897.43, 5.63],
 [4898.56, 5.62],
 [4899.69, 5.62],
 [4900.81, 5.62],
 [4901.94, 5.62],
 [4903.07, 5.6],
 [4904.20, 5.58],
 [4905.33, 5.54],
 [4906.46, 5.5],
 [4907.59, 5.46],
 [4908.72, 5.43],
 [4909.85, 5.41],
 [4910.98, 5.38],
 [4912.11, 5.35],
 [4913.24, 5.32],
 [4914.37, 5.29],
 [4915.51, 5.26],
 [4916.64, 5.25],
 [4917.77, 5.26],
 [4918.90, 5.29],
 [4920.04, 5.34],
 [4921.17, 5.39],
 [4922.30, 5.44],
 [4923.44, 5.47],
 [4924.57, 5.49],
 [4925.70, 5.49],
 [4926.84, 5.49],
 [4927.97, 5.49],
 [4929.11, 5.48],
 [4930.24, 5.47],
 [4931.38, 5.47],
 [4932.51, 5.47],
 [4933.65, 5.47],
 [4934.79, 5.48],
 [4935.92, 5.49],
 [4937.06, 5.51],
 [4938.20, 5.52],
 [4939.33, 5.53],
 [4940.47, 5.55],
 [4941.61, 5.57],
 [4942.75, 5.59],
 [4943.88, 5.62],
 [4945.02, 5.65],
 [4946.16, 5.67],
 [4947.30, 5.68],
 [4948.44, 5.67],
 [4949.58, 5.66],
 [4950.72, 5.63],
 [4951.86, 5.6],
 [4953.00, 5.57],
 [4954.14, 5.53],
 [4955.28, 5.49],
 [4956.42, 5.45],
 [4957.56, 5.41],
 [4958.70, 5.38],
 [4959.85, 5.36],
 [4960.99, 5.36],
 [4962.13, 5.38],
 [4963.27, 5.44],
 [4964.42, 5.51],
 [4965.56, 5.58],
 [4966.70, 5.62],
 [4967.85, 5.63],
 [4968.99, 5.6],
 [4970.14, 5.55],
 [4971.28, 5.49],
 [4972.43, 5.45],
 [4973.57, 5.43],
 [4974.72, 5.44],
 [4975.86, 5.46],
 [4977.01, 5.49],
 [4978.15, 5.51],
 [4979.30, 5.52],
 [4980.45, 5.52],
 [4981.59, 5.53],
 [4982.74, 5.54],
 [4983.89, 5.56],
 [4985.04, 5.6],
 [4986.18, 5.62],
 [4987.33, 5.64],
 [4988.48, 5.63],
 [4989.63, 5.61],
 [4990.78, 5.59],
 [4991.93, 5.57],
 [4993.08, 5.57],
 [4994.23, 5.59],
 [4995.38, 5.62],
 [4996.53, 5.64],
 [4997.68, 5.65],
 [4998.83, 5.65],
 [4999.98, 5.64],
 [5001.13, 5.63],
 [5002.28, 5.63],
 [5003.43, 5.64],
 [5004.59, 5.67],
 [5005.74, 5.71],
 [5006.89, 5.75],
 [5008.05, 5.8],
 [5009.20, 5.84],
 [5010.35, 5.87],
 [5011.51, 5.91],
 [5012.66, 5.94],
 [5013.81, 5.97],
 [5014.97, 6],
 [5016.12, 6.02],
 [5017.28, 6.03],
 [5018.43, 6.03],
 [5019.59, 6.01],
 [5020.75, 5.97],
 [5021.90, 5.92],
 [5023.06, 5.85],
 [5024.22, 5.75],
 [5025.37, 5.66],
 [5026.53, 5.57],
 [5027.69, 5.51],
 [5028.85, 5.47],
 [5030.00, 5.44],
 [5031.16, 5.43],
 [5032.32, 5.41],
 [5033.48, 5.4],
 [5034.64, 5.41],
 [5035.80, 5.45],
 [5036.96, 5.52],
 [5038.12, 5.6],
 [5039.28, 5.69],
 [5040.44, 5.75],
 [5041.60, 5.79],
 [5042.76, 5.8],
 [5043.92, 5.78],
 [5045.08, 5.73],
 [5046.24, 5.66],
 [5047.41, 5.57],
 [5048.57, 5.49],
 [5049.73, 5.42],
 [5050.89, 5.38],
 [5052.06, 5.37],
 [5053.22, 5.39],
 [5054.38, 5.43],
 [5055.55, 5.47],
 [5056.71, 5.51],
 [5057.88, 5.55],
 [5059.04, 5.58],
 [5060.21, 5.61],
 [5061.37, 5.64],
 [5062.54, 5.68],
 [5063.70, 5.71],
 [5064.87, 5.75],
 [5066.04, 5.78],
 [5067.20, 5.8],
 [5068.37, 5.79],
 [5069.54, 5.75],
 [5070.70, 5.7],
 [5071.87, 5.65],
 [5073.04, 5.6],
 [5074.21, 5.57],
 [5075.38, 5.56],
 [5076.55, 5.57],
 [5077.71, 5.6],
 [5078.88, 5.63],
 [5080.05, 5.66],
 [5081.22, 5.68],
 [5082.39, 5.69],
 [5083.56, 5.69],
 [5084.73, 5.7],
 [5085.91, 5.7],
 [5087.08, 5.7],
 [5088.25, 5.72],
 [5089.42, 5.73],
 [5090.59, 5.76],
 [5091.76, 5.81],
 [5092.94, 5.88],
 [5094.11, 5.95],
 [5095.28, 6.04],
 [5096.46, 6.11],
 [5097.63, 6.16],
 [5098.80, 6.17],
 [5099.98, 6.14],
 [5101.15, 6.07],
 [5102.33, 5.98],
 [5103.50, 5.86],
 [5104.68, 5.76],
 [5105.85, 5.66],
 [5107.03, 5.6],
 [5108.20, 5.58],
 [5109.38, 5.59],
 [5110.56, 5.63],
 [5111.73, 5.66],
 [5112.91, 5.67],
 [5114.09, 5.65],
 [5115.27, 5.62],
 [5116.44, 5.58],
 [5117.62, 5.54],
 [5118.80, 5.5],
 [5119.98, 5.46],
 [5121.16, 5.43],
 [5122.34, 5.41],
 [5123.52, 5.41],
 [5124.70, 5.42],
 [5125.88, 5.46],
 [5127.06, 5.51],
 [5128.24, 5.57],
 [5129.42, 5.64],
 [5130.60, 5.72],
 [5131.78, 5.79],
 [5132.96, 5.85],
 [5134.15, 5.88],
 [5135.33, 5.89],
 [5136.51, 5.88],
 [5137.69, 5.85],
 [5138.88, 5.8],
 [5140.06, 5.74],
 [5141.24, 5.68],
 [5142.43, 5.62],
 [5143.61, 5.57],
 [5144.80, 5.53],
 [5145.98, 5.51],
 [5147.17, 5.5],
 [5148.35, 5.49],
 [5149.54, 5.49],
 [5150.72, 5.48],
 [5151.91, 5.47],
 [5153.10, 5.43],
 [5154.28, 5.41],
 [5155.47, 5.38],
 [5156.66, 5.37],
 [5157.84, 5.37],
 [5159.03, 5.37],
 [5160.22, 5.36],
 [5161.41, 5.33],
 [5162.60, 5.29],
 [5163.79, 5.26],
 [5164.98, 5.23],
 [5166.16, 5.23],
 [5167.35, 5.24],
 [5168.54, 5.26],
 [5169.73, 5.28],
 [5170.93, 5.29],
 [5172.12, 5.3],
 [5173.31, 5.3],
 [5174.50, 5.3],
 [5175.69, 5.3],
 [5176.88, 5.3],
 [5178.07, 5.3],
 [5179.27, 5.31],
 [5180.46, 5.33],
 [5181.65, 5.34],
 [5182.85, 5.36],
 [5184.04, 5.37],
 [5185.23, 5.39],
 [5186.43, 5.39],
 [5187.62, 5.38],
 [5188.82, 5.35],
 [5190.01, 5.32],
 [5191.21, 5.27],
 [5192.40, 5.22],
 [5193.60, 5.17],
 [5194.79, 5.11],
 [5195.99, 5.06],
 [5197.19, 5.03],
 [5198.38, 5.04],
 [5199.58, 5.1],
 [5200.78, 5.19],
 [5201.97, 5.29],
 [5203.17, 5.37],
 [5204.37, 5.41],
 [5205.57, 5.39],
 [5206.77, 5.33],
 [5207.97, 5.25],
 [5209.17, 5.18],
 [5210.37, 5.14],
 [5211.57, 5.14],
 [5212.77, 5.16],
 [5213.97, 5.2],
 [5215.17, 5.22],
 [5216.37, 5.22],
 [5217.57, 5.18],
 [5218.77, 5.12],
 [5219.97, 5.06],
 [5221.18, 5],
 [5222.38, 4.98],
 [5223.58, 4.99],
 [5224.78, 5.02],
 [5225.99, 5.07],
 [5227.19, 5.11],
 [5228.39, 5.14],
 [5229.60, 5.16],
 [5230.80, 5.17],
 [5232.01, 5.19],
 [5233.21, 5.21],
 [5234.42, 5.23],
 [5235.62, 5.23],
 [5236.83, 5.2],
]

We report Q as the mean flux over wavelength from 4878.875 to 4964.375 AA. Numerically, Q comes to 5.51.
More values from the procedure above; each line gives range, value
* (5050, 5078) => 5.6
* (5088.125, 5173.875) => 5.6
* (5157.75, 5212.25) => 5.27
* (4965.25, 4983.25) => 5.52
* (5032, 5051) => 5.59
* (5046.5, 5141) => 5.68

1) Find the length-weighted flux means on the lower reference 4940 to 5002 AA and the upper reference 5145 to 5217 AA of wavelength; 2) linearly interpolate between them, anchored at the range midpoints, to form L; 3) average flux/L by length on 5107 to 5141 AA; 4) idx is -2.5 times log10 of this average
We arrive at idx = -0.05 mag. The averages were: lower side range 5.56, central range 5.63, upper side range 5.3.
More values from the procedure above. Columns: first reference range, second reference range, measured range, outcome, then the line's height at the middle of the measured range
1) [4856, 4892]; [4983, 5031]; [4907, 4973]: 0.07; 5.84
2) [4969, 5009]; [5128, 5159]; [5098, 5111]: -0.04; 5.6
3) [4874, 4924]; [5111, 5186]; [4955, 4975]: 0.01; 5.53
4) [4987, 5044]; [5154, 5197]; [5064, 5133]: -0.04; 5.49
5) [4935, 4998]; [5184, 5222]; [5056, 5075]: -0.05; 5.41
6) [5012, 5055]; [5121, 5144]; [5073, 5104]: -0.03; 5.66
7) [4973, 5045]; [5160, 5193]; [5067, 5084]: -0.03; 5.52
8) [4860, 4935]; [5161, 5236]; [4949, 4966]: 0.02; 5.57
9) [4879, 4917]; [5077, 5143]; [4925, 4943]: 0.01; 5.57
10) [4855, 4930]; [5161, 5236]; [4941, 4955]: 0.00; 5.63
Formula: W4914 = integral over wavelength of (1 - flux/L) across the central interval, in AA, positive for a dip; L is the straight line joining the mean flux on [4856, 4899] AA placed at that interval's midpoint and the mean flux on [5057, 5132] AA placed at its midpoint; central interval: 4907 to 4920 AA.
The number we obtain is 1.2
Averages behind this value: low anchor 5.91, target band 5.34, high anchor 5.7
